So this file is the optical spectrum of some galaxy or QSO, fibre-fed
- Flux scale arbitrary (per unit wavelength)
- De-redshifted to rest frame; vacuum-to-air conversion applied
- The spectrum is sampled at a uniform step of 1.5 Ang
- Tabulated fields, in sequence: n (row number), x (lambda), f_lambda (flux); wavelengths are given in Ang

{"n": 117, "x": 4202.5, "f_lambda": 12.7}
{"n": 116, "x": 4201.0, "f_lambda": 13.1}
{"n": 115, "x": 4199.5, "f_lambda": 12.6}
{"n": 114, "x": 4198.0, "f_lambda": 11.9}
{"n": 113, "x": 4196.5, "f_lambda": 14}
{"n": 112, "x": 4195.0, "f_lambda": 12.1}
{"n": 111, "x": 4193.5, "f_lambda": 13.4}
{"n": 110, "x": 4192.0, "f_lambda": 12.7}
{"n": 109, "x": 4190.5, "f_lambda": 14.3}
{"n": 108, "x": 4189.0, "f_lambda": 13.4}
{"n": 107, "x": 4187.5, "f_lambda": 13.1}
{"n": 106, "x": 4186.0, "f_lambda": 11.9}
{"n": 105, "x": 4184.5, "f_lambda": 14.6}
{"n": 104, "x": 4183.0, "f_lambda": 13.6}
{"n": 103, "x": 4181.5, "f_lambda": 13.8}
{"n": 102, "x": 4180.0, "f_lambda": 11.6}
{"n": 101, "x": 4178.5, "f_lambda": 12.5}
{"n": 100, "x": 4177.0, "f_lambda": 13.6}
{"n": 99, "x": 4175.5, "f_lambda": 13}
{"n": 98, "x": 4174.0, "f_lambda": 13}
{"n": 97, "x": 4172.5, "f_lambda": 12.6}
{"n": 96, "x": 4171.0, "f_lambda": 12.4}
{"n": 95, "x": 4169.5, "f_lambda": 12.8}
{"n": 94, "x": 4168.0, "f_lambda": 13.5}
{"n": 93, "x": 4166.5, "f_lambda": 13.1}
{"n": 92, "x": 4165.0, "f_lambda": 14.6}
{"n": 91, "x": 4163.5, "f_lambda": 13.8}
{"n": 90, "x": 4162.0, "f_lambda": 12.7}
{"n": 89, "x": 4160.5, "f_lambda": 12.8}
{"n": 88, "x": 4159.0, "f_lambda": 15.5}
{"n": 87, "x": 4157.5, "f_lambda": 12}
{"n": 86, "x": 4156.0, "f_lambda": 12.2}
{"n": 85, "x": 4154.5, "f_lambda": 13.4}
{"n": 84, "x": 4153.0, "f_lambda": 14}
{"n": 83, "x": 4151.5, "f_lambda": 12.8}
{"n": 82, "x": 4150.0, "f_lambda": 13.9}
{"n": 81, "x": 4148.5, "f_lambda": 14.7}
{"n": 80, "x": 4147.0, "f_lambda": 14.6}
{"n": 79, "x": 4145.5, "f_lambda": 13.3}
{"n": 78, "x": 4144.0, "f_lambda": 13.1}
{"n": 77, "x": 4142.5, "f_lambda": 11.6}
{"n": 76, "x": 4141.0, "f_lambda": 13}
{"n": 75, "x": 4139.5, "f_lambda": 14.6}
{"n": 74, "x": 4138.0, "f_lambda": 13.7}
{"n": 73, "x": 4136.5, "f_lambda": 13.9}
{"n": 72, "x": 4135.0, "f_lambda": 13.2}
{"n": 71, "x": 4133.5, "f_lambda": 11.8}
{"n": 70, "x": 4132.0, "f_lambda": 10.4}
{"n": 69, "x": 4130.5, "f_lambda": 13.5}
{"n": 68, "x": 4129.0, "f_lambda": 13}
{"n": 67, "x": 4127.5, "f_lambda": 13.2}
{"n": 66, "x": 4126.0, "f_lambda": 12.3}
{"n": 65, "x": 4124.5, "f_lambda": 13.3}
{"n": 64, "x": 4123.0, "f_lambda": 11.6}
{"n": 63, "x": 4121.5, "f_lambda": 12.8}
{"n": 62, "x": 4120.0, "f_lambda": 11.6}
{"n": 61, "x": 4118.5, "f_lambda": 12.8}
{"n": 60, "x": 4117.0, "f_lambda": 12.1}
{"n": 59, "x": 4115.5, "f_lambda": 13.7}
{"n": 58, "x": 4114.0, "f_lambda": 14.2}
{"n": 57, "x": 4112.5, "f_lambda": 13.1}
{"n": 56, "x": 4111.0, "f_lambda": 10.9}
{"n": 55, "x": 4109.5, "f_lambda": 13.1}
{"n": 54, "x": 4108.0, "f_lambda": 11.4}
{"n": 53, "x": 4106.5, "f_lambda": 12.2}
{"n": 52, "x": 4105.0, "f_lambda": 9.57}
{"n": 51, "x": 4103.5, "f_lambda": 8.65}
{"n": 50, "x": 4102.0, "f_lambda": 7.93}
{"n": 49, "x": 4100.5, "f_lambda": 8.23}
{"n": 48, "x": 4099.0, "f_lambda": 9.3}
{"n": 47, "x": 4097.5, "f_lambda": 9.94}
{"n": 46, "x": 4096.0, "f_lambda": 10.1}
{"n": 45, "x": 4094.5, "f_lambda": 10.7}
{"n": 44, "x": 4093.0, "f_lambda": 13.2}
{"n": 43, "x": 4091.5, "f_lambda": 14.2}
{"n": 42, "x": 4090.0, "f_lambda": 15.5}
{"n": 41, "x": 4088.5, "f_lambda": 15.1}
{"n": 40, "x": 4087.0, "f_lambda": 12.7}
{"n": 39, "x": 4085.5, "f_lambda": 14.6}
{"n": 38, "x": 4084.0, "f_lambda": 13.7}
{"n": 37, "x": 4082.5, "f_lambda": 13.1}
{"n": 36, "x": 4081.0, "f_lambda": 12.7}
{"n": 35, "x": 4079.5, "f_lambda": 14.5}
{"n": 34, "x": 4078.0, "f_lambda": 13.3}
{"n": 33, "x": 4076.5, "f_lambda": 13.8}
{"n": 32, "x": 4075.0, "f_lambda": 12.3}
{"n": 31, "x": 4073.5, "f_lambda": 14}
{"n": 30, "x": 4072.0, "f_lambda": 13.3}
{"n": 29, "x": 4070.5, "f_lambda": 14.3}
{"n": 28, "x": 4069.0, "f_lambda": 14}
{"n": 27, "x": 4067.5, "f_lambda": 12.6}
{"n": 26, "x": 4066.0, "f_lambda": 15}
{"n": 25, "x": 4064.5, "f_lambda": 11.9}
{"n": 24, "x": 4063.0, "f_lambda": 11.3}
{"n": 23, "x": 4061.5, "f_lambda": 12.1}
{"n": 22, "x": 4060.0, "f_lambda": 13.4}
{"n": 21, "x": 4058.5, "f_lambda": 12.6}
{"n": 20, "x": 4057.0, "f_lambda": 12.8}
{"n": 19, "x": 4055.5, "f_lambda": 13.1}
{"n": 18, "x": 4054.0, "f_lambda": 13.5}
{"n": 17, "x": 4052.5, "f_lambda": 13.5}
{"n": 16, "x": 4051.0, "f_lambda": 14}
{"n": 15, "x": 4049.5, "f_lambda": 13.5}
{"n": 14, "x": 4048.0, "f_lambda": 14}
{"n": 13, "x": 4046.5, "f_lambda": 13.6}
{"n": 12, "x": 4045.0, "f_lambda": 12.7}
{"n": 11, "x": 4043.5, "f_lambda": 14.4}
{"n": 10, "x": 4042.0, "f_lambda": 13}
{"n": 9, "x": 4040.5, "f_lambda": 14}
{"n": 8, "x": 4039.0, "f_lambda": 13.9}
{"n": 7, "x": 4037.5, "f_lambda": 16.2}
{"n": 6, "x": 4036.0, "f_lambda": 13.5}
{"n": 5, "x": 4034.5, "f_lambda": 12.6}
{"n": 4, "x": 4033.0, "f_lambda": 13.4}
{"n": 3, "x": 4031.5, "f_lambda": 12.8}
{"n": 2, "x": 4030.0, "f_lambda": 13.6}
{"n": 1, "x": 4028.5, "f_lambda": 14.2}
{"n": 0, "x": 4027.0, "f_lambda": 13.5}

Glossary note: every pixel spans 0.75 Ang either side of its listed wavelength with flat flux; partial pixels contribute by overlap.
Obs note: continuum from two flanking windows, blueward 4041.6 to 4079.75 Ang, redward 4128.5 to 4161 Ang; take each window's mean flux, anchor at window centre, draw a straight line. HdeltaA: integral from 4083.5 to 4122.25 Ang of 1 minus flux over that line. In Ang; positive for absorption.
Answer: 3.8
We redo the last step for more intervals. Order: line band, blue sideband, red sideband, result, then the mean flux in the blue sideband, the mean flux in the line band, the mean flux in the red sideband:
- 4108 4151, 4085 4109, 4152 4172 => -2.00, 11.4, 12.9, 13.3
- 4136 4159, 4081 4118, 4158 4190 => -1.19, 12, 13.5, 13.2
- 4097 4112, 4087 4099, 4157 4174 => 2.89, 12.5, 10.2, 13.3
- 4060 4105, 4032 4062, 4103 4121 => 0.88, 13.5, 12.5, 12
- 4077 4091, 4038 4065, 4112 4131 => -0.93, 13.2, 13.9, 12.8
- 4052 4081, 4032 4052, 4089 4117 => -0.88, 13.7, 13.2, 11.5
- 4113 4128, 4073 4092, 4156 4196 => 0.86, 13.8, 12.8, 13.2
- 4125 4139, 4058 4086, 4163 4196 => 0.42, 13.3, 12.8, 13.2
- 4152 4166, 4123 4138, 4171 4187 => -0.59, 12.7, 13.4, 13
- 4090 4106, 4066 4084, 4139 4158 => 3.56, 13.5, 10.5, 13.3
